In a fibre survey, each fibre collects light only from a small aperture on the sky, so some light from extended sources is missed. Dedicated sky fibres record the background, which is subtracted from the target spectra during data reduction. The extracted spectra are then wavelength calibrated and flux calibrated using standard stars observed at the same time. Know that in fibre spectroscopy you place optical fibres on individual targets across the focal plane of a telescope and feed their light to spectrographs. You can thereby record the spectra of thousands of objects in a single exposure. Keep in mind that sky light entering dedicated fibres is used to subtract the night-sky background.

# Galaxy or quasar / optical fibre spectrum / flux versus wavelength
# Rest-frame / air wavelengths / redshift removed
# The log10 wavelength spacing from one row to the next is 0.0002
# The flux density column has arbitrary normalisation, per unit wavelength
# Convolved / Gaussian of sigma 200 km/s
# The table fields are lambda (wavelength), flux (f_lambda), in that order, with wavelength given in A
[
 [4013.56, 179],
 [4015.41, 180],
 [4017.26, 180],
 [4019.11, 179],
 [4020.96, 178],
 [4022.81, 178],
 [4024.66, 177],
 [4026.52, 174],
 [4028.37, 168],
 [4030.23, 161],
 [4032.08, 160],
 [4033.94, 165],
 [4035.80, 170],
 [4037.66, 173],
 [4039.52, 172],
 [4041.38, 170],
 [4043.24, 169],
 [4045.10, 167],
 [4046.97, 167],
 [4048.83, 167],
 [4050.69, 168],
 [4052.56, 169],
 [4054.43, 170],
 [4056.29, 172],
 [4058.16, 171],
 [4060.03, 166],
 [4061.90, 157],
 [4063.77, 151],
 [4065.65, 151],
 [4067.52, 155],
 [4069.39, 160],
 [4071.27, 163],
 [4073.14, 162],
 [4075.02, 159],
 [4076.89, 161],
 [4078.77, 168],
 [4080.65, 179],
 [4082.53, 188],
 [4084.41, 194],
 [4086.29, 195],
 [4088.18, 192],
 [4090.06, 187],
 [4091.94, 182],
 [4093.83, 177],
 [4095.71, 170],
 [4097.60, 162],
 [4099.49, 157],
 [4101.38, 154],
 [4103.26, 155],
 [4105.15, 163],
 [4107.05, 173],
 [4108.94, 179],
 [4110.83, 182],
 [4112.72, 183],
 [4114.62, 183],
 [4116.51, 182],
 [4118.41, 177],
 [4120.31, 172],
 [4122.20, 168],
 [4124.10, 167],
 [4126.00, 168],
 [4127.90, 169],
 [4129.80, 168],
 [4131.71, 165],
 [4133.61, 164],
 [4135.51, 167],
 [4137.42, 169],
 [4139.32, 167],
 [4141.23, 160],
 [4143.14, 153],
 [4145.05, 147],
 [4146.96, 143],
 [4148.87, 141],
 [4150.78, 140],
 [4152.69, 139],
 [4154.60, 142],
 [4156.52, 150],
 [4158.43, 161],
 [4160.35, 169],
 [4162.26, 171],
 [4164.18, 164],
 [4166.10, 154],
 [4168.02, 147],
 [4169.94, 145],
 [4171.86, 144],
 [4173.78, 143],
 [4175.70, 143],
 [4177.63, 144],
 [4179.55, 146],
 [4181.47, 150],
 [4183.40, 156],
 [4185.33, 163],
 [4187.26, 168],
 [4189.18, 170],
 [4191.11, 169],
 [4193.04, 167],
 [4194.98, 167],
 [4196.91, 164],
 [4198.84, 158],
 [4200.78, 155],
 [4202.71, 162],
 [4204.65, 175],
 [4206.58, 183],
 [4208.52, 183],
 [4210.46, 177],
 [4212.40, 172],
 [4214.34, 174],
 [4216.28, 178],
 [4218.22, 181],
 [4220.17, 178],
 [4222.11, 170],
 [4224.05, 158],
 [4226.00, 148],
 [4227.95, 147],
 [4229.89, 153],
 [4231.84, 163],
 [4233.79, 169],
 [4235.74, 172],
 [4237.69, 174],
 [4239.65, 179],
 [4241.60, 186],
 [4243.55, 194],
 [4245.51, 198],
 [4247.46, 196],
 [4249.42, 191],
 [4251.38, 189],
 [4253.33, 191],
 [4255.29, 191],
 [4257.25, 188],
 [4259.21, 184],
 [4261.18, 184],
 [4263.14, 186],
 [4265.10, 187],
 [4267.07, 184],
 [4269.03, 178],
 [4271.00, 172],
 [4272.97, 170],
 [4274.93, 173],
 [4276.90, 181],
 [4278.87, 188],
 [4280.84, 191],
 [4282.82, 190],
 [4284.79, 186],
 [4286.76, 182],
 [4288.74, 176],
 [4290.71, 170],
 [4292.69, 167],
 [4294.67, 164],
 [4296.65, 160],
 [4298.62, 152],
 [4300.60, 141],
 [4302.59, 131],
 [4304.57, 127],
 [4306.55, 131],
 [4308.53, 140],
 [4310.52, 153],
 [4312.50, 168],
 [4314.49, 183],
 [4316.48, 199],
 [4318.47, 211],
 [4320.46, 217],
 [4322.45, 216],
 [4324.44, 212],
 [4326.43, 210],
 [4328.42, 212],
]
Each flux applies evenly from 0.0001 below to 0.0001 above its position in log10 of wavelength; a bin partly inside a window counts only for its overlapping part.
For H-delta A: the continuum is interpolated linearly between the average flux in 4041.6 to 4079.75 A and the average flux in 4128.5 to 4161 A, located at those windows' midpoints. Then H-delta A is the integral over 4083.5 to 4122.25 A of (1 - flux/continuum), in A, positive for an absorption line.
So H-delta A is -3.90 A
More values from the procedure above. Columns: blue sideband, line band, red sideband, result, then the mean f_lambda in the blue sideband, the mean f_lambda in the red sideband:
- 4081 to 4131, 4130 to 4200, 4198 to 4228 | 6.5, 175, 169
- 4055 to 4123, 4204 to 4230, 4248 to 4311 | 0.2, 171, 172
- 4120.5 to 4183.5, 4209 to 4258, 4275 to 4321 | -4.0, 155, 169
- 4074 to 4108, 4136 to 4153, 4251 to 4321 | 2.1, 173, 174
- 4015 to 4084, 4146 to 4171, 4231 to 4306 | 3.1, 168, 176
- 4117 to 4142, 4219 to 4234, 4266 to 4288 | 1.4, 168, 181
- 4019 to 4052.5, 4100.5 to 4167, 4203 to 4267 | 4.1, 170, 178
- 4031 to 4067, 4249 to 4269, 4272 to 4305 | -2.3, 166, 168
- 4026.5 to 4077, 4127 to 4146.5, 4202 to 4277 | 0.9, 165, 177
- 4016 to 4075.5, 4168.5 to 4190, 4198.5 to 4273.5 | 2.7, 167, 177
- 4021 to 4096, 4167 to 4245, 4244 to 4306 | 4.3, 170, 176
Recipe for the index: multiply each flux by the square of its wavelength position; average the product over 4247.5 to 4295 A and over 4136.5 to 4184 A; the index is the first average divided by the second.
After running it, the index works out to 1.3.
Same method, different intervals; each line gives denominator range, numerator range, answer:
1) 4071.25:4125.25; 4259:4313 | 1.06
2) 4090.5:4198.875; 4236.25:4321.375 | 1.17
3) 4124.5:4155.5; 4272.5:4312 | 1.12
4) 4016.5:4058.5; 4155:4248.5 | 1.05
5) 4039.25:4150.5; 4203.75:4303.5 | 1.13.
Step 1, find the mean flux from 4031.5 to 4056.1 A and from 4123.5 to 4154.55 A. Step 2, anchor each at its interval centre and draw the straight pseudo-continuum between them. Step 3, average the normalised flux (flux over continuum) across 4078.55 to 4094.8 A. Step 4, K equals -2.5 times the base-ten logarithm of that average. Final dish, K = -0.14 mag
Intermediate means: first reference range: 168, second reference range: 157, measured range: 185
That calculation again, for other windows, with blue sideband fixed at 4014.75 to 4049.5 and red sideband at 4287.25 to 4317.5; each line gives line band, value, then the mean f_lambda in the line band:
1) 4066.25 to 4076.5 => 0.06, 160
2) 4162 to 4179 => 0.10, 150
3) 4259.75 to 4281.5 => -0.14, 181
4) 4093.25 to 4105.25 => 0.04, 162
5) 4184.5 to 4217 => -0.04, 170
